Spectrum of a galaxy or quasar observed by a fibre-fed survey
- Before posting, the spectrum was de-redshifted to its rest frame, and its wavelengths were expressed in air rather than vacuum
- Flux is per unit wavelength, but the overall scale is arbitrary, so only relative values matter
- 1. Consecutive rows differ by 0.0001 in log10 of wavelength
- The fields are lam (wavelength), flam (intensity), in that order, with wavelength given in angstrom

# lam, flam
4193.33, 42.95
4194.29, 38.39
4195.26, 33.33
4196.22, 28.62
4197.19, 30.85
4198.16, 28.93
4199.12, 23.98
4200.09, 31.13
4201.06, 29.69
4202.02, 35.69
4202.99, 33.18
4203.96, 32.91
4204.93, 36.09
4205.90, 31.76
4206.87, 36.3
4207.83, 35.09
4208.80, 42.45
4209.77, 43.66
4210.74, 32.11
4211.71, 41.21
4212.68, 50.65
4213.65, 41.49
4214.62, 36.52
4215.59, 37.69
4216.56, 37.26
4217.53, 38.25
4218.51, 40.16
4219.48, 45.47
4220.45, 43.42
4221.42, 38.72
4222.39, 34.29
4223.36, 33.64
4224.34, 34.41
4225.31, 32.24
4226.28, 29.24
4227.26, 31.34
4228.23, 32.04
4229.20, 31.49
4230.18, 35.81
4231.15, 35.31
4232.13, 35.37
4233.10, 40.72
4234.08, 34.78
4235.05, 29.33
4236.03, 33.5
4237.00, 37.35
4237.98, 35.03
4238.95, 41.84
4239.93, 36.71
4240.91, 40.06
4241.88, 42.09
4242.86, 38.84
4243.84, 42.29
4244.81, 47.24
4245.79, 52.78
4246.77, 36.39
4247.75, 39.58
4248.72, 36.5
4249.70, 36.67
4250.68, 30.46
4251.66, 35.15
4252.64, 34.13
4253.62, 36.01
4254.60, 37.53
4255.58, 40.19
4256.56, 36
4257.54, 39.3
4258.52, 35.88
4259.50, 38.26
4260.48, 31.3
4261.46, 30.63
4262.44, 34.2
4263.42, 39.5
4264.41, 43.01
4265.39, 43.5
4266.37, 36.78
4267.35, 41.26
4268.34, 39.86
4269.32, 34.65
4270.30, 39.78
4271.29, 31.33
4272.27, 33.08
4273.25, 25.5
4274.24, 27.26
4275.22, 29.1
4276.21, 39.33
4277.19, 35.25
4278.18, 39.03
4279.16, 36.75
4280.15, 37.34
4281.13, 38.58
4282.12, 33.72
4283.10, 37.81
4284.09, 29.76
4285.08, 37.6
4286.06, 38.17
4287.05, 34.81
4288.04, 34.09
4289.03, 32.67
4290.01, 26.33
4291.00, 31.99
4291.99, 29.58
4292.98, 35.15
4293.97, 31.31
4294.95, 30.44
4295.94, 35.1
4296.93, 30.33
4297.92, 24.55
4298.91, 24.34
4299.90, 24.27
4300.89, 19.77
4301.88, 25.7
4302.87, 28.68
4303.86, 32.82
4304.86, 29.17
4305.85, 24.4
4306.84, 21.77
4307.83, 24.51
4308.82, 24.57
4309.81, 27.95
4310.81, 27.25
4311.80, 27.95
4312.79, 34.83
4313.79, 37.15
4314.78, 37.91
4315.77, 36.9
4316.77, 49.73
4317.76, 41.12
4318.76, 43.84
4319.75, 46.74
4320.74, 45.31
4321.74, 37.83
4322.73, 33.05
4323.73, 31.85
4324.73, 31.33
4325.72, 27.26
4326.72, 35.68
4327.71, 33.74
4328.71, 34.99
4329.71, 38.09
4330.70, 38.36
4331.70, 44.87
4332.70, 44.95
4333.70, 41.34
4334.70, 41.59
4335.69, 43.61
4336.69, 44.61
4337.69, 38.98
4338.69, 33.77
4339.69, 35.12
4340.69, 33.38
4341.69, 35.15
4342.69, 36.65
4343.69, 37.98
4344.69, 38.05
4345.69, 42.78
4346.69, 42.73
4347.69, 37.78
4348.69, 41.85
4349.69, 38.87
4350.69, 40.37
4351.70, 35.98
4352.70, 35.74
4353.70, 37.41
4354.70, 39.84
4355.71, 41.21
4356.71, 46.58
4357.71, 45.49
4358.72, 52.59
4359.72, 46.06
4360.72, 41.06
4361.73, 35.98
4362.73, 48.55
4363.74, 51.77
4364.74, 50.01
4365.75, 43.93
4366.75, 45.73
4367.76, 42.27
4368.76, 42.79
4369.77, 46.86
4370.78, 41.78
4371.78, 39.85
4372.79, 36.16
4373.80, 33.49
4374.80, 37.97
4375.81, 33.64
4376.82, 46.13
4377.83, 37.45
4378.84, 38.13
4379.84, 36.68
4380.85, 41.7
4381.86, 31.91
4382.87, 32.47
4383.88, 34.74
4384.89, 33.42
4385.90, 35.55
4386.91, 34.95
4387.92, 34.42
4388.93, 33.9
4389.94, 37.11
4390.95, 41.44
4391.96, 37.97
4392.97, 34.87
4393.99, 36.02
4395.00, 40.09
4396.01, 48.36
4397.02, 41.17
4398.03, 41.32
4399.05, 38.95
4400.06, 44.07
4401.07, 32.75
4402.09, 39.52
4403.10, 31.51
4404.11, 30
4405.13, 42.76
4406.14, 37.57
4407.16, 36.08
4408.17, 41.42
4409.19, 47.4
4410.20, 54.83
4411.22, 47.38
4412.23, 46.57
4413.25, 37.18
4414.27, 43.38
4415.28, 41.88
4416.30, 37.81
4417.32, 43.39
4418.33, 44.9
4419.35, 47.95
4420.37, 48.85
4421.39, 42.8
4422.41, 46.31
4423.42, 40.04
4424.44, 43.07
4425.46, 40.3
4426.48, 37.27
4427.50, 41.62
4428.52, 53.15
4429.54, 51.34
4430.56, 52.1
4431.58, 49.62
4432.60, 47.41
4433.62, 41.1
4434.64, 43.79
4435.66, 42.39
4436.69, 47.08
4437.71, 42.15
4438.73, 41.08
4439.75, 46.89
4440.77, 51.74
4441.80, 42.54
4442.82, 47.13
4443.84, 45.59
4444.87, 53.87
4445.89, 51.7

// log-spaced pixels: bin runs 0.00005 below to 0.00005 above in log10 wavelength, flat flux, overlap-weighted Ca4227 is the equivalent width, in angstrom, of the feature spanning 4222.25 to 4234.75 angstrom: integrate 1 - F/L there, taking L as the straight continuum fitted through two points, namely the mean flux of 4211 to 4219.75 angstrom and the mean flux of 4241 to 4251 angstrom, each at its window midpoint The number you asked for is 2.07 angstrom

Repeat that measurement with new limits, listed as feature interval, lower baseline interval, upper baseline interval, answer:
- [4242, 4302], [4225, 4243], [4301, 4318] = -3.17 angstrom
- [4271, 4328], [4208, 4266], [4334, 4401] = 8.87 angstrom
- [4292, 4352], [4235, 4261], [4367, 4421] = 6.07 angstrom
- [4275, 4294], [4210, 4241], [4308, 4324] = 1.00 angstrom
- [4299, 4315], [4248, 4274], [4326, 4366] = 4.47 angstrom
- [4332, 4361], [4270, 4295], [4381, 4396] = -4.30 angstrom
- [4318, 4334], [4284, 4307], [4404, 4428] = -2.43 angstrom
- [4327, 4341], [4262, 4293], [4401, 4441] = -0.25 angstrom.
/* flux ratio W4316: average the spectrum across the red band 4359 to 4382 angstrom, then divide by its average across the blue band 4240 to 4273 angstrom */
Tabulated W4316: 1.1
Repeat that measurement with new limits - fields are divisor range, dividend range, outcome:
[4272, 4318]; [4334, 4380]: 1.28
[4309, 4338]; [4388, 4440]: 1.12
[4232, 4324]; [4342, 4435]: 1.18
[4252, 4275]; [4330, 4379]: 1.14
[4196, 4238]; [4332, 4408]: 1.11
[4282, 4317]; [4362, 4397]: 1.28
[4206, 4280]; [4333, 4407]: 1.07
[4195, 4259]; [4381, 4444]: 1.14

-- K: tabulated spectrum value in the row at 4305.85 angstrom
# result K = 24.4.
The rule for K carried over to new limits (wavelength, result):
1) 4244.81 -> 47.24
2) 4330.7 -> 38.36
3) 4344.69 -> 38.05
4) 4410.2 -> 54.83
